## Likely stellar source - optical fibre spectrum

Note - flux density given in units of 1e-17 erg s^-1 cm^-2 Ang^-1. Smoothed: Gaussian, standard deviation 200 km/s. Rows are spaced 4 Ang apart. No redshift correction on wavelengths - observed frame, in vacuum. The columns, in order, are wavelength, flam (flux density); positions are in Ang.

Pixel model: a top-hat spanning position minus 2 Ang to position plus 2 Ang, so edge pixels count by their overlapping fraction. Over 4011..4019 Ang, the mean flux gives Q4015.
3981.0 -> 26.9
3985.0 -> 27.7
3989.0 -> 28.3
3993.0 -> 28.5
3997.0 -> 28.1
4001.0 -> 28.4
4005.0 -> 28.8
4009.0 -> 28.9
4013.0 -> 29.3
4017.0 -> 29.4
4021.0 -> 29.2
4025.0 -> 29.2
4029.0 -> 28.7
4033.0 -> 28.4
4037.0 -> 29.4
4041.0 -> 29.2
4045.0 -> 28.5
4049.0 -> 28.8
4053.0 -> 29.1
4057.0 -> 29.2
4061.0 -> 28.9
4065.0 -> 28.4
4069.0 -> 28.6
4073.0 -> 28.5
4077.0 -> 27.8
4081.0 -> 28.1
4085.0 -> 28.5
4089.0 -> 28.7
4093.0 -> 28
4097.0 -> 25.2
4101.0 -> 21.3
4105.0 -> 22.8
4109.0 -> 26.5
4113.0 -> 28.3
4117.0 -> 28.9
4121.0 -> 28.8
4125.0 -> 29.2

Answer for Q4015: 29.4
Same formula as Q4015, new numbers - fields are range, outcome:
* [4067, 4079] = 28.3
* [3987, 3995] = 28.4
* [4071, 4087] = 28.2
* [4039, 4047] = 28.9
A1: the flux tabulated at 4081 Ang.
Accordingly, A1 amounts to 28.1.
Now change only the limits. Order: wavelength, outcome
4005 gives 28.8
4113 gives 28.3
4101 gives 21.3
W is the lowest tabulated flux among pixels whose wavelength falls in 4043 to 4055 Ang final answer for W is 28.5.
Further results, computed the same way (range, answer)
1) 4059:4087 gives 27.8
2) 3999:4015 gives 28.4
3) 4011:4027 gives 29.2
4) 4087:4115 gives 21.3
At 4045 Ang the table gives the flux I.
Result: 28.5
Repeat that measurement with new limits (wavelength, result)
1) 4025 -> 29.2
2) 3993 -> 28.5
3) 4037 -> 29.4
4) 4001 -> 28.4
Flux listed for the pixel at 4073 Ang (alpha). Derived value 28.5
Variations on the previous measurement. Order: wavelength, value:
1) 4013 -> 29.3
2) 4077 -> 27.8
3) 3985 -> 27.7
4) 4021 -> 29.2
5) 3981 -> 26.9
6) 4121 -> 28.8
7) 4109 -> 26.5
